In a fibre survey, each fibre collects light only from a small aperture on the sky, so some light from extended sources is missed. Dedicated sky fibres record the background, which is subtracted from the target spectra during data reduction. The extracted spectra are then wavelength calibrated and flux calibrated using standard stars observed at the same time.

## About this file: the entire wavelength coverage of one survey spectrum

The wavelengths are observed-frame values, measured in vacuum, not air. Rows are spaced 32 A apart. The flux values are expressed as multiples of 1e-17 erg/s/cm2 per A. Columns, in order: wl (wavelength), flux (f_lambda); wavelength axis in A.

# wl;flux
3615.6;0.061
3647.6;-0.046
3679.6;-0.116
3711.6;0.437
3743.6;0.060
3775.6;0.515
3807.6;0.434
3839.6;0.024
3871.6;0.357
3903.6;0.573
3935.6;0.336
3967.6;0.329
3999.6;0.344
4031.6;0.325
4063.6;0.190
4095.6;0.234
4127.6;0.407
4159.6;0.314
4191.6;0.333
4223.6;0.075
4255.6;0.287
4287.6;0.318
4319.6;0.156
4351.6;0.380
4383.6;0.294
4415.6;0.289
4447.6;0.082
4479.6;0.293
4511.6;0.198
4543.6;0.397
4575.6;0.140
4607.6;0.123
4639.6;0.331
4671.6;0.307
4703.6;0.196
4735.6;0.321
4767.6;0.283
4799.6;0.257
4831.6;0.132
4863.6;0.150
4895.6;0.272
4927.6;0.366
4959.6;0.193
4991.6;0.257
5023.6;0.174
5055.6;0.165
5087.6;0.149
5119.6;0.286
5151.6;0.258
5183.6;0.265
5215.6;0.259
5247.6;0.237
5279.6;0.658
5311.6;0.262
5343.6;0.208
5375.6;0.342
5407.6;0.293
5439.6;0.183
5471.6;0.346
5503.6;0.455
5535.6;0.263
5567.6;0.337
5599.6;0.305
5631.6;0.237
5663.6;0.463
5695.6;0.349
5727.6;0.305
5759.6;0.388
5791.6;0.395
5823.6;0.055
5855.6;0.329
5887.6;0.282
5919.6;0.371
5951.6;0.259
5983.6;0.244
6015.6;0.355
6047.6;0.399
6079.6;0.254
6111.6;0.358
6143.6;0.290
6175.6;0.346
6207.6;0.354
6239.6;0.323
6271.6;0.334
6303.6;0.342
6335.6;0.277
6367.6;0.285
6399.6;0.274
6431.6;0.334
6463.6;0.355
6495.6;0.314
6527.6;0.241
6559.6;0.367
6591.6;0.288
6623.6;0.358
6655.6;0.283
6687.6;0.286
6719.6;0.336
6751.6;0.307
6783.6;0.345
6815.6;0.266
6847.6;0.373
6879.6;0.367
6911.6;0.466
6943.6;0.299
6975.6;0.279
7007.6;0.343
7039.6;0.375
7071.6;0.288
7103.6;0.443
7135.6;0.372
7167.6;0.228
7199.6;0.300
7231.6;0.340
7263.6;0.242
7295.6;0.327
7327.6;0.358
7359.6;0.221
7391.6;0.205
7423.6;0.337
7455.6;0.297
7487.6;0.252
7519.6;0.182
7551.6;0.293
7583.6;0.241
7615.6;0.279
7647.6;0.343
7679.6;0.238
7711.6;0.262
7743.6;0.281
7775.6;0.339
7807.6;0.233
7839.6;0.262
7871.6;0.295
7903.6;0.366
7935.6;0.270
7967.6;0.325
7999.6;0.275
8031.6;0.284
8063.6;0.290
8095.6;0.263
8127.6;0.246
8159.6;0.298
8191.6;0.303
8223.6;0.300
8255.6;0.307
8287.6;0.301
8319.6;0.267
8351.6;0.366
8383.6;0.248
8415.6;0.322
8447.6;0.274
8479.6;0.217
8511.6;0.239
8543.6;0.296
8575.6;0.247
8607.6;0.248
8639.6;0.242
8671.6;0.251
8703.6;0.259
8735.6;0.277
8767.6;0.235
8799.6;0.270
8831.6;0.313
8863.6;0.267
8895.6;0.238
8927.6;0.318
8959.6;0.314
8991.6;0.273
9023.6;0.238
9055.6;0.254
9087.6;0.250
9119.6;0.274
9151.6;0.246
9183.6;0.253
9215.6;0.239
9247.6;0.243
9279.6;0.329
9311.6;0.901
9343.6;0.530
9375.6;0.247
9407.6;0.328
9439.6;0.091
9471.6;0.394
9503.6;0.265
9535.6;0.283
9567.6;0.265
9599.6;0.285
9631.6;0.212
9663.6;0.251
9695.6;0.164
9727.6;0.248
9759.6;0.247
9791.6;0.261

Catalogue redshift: 0.419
